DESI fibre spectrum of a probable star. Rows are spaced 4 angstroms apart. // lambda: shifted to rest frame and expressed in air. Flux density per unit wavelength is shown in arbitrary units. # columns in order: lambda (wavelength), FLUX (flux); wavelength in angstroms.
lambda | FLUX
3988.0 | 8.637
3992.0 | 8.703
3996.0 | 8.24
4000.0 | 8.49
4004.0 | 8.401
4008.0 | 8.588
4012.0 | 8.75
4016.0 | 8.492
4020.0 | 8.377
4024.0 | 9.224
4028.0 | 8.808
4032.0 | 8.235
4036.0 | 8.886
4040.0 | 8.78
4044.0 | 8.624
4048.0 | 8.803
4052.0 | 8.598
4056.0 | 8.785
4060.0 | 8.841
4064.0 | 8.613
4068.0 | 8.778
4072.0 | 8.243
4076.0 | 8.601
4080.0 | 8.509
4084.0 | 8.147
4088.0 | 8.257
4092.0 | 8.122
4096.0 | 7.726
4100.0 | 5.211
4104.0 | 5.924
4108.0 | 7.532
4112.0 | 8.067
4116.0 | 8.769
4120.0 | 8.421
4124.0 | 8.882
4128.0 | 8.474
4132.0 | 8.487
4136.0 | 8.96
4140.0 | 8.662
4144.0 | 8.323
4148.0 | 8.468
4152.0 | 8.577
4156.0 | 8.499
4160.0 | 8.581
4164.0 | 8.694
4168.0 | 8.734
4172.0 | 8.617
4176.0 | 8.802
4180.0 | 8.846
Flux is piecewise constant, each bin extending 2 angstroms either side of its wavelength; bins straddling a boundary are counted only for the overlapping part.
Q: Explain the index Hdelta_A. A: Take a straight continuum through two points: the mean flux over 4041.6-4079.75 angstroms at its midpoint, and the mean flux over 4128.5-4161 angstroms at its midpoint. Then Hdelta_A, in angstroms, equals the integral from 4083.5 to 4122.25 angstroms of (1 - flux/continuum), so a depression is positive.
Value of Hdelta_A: 4.5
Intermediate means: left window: 8.65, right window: 8.56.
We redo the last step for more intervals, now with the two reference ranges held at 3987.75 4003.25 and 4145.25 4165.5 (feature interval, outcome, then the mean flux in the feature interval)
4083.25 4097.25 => 0.7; 8.07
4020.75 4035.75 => -0.4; 8.74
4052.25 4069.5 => -0.4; 8.74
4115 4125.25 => -0.2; 8.67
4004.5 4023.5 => -0.2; 8.59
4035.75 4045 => -0.3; 8.76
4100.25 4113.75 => 2.6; 6.9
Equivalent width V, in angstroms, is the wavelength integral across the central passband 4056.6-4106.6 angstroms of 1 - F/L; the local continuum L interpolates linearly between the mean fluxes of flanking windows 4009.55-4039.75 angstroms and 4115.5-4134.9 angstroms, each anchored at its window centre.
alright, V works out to 4.1 angstroms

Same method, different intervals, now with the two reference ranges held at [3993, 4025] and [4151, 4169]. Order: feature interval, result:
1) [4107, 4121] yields 0.60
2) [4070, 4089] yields 0.50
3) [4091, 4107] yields 3.50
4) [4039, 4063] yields -0.45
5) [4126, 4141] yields -0.07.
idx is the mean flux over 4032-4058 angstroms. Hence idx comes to 8.71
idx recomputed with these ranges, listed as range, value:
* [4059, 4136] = 8.1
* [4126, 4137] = 8.61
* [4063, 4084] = 8.51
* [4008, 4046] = 8.68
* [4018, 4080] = 8.67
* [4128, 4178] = 8.61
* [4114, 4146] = 8.62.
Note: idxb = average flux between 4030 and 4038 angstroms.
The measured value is 8.56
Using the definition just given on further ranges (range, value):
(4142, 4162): 8.49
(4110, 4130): 8.52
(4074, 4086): 8.42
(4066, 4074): 8.51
